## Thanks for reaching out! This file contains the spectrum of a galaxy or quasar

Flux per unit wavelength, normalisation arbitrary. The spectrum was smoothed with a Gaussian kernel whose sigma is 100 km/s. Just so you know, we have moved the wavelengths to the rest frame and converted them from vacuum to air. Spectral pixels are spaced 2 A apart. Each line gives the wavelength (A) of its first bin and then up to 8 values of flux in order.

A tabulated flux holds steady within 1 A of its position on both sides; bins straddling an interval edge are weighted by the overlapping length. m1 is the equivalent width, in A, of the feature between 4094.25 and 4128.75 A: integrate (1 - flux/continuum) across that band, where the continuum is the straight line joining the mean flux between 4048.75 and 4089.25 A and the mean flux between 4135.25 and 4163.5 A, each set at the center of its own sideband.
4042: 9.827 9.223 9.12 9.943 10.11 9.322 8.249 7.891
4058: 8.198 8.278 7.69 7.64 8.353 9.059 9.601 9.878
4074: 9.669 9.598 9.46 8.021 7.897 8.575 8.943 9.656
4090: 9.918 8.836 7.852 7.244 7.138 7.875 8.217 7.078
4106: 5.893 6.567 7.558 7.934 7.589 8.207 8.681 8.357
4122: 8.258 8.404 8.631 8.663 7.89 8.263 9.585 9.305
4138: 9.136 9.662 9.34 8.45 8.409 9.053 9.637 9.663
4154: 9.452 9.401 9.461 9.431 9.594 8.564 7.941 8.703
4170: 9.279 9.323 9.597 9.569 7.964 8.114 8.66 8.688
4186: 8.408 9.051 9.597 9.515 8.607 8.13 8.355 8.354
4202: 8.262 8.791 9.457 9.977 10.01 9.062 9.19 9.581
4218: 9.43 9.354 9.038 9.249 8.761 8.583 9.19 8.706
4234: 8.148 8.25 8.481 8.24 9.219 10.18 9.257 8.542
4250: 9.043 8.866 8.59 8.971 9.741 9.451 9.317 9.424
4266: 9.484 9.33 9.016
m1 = 4.9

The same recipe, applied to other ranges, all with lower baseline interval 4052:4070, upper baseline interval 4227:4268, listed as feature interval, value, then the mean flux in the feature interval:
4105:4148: 1.08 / 8.34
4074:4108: 0.67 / 8.25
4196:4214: -0.31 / 8.99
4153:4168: -0.72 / 9.09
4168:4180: -0.41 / 9.02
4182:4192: -0.22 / 8.97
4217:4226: -0.32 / 9.21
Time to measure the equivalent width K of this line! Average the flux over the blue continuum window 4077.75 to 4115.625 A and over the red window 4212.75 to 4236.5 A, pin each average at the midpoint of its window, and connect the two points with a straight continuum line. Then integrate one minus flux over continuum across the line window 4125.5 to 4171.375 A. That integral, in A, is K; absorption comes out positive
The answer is -3.5 A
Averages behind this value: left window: 7.99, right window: 8.97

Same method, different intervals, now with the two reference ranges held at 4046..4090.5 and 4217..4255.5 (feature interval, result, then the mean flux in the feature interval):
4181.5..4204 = 0.51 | 8.7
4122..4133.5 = 0.63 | 8.41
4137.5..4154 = -0.53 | 9.19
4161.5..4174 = -0.04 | 8.93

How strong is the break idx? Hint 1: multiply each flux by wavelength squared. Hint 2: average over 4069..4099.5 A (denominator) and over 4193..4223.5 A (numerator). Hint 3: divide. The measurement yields 1.1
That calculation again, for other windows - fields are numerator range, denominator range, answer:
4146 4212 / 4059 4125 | 1.13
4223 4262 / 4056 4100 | 1.12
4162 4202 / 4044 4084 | 1.05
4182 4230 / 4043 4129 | 1.13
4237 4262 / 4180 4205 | 1.07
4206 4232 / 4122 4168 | 1.07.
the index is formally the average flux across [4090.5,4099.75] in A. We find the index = 7.89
